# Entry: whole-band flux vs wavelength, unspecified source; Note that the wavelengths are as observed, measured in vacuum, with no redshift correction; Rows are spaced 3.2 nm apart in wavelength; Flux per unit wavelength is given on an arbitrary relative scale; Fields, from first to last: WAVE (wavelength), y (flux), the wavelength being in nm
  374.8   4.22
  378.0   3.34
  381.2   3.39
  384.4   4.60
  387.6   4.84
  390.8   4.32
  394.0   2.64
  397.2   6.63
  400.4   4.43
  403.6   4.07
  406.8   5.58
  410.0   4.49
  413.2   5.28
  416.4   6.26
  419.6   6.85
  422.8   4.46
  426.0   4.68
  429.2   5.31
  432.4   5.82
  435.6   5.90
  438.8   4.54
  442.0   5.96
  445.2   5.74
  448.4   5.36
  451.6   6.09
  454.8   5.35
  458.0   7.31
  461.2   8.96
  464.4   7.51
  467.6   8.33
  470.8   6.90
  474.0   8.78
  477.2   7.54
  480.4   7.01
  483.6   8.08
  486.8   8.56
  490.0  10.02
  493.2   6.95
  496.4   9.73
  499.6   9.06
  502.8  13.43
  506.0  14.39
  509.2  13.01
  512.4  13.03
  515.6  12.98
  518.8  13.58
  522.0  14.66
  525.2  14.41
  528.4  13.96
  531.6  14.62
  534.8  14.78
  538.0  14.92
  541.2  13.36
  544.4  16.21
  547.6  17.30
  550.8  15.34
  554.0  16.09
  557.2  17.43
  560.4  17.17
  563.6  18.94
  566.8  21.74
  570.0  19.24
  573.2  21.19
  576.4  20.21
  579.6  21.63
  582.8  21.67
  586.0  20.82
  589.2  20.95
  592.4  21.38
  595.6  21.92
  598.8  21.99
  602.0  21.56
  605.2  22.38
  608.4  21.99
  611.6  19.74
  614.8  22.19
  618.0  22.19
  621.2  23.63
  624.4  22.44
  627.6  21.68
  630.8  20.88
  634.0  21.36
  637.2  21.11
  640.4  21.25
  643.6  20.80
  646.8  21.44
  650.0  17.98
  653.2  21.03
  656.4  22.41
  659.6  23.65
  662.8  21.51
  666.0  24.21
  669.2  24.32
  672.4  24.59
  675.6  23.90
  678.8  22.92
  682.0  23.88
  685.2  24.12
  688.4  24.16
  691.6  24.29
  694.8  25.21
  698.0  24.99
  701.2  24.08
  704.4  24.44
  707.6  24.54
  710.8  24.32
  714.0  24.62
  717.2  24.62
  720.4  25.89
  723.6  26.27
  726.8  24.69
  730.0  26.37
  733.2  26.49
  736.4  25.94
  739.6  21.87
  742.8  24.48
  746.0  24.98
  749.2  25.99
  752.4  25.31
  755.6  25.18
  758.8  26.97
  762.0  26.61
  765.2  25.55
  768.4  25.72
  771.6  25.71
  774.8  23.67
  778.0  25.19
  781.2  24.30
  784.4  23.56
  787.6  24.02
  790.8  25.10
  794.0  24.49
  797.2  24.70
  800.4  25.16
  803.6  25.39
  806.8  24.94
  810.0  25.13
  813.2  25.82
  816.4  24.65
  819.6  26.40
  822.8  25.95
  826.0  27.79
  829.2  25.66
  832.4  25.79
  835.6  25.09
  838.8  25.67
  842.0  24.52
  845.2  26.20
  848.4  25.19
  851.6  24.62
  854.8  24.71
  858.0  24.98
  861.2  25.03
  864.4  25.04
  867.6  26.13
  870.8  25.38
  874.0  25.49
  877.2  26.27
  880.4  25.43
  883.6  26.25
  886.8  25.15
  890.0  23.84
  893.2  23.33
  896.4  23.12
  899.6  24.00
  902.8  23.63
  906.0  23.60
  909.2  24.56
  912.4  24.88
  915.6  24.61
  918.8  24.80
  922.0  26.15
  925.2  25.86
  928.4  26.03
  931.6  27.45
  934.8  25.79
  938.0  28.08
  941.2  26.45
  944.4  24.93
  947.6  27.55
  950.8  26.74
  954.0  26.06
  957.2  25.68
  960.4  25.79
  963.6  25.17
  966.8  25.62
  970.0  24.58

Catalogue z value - 0.256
